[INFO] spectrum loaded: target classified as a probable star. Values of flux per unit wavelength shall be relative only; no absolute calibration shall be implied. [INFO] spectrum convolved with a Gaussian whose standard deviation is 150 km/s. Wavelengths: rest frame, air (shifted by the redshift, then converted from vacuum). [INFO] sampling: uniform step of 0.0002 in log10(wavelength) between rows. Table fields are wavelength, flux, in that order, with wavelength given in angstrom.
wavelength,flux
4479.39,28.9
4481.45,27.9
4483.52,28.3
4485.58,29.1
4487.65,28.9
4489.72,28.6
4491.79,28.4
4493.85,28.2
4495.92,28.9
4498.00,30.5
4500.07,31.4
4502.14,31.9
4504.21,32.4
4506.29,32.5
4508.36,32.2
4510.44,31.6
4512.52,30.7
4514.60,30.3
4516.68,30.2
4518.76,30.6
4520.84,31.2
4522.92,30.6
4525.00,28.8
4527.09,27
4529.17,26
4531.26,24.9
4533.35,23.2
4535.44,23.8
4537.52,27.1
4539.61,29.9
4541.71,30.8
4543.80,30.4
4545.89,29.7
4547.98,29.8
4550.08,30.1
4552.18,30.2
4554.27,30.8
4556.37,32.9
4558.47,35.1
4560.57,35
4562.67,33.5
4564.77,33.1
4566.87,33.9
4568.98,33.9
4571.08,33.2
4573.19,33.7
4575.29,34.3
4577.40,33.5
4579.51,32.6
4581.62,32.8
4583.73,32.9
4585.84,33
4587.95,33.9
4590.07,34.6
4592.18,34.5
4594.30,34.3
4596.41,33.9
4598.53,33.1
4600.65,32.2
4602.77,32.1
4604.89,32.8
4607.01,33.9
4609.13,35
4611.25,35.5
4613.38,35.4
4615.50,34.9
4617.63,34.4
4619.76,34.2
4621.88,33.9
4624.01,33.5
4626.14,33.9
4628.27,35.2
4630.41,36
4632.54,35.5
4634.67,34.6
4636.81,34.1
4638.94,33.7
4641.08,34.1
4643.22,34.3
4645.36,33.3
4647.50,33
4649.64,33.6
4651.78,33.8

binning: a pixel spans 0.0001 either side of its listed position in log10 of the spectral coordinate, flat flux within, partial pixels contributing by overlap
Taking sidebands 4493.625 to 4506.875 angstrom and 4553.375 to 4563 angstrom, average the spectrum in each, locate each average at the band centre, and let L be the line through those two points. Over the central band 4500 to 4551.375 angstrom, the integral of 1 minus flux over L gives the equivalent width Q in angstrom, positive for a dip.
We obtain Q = 4.1 angstrom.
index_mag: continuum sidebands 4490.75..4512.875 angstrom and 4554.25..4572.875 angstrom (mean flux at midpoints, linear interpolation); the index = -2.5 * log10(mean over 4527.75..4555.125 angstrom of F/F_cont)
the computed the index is 0.16 mag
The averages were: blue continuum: 30.8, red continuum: 33.6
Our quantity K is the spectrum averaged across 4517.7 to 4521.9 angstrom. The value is 30.9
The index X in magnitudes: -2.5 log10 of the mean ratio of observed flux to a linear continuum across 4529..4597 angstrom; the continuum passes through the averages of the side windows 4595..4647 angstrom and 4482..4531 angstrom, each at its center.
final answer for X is 0.01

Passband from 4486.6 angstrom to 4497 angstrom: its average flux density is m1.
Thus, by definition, 28.6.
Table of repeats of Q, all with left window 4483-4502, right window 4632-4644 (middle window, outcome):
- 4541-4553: 0.4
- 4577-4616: -1.0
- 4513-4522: -0.1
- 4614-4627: -0.2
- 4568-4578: -0.5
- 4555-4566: -0.8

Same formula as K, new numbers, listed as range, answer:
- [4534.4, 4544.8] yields 28.4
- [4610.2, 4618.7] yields 35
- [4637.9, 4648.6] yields 33.7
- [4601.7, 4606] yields 32.5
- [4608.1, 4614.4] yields 35.3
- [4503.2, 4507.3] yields 32.4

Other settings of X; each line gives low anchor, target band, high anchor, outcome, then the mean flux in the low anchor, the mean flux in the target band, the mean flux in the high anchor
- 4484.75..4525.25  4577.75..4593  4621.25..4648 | -0.022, 30.4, 33.5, 34.3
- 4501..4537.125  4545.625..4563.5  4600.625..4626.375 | -0.031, 29.3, 32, 34.1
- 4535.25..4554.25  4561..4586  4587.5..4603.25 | -0.055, 29.4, 33.4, 33.6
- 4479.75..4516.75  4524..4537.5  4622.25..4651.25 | 0.204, 30.1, 25.7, 34.2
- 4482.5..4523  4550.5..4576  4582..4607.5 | -0.029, 30.3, 33.2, 33.4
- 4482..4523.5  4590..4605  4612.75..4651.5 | -0.006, 30.3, 33.4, 34.3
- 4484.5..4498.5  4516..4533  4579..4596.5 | 0.077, 28.9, 28.4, 33.6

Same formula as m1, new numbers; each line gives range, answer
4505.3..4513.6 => 31.7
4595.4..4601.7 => 33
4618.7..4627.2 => 33.9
